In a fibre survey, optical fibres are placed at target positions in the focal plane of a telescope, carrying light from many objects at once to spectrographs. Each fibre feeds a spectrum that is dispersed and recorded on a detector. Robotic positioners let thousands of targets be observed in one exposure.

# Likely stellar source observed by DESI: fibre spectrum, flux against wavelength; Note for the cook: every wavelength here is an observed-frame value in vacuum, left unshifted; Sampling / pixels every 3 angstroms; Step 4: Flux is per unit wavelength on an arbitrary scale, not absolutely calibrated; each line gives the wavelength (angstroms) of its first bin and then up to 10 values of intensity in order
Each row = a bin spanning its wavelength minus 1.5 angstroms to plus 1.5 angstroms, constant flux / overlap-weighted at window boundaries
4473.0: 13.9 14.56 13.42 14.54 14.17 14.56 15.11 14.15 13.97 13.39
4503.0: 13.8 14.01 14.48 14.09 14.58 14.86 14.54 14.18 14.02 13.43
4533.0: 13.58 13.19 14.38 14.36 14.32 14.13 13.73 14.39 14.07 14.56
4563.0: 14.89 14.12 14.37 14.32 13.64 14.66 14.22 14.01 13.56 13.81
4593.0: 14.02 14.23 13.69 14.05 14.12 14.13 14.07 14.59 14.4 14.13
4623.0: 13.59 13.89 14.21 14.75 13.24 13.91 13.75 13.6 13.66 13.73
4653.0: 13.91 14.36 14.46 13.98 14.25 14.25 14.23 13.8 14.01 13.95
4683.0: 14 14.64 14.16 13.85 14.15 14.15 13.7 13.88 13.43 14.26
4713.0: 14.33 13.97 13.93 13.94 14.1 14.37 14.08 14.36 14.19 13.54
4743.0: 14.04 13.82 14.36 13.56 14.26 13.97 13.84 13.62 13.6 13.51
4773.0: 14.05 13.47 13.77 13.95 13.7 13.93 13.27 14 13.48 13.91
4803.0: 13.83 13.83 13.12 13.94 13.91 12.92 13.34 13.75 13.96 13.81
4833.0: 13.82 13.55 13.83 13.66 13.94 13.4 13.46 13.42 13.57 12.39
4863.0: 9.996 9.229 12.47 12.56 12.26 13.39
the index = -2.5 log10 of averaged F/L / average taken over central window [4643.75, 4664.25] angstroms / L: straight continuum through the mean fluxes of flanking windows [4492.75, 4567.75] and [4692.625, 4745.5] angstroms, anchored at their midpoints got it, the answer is 0.01 mag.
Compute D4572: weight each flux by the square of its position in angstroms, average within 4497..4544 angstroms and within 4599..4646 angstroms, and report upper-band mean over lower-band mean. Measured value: 1.04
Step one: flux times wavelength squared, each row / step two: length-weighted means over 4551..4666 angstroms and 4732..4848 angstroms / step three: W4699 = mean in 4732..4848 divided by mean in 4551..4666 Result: 1.06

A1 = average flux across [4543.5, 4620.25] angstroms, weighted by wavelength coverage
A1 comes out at 14.2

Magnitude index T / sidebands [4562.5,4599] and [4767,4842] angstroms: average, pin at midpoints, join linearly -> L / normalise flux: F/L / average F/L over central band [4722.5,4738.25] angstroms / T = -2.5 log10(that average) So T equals -0.03 mag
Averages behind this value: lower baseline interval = 14.1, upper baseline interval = 13.7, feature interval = 14.2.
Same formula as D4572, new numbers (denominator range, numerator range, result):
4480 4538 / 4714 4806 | 1.09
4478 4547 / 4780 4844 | 1.10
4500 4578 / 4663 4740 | 1.07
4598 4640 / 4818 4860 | 1.06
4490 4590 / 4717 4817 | 1.08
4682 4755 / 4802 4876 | 0.98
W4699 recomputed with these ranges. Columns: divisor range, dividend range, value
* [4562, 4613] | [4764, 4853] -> 1.07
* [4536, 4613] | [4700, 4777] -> 1.06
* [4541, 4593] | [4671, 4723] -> 1.05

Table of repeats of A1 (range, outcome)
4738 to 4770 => 13.8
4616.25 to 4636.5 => 14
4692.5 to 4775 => 14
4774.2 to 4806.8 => 13.7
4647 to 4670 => 14.1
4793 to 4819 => 13.7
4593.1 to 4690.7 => 14.1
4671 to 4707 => 14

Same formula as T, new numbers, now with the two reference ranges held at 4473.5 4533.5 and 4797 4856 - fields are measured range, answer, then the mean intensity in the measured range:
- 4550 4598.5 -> -0.01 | 14.2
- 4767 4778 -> 0.01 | 13.7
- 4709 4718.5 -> -0.03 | 14.2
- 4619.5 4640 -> 0.00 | 13.9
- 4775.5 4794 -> 0.00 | 13.7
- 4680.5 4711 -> -0.01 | 14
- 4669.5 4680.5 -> -0.01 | 14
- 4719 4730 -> -0.02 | 14.1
